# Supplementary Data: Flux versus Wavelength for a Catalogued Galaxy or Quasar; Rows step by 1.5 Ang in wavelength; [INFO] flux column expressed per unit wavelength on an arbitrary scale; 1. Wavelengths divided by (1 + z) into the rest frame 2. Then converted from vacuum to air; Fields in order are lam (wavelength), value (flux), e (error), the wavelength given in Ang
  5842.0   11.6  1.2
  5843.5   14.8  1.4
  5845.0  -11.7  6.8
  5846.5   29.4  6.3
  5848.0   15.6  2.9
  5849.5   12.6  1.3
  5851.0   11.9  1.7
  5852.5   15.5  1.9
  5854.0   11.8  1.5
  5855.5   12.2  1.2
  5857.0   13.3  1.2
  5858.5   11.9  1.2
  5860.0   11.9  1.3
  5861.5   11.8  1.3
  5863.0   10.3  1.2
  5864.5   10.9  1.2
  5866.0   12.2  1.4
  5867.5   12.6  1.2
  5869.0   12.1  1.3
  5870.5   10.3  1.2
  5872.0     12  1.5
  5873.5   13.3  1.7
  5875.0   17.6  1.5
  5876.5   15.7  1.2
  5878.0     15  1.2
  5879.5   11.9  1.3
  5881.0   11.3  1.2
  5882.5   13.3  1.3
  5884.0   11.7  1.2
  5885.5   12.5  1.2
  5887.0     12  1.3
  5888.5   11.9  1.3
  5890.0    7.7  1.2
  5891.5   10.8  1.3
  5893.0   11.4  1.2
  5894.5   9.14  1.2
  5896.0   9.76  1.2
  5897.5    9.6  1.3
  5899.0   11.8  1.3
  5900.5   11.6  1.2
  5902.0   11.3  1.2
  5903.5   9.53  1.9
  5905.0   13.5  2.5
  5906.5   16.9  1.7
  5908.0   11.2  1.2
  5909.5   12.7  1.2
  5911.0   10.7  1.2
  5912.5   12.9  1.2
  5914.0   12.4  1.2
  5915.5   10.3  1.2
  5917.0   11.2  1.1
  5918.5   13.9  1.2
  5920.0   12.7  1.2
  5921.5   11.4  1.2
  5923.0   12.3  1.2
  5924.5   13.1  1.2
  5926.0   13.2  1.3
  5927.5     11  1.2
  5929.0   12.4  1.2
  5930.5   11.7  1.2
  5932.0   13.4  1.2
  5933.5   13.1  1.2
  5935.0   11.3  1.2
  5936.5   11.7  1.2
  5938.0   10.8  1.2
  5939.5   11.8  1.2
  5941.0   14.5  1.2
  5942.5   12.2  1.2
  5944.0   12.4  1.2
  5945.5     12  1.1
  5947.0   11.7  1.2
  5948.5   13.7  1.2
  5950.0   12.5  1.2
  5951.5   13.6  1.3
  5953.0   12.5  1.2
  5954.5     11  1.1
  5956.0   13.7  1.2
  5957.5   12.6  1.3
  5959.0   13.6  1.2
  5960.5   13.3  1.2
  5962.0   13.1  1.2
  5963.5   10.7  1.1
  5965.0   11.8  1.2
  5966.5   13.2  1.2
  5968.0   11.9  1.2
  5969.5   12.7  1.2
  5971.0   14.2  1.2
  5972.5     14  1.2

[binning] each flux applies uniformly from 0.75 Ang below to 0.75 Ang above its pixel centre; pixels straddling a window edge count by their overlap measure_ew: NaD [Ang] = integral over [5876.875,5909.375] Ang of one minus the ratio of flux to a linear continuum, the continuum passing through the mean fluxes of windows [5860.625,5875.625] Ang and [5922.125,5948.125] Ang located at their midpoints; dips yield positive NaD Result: 1.6 Ang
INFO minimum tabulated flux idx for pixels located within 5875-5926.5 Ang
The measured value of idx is 7.7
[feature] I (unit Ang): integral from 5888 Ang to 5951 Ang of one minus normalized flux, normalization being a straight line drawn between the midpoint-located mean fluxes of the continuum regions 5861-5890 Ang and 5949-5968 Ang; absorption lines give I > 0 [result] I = 3.2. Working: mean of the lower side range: 12.4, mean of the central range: 11.9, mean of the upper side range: 12.6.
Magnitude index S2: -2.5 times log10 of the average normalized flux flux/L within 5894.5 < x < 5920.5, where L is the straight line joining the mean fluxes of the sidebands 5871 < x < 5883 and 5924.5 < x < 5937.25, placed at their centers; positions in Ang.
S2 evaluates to 0.10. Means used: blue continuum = 13.7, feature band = 11.8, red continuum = 12.3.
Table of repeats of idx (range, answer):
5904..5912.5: 10.7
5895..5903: 9.6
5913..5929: 10.3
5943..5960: 11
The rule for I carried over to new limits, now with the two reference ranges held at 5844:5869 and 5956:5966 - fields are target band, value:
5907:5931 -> 0.52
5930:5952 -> 0.16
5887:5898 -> 1.85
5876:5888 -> -0.65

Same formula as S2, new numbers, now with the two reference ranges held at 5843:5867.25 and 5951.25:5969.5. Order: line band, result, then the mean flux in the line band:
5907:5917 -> 0.051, 11.8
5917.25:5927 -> -0.021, 12.6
